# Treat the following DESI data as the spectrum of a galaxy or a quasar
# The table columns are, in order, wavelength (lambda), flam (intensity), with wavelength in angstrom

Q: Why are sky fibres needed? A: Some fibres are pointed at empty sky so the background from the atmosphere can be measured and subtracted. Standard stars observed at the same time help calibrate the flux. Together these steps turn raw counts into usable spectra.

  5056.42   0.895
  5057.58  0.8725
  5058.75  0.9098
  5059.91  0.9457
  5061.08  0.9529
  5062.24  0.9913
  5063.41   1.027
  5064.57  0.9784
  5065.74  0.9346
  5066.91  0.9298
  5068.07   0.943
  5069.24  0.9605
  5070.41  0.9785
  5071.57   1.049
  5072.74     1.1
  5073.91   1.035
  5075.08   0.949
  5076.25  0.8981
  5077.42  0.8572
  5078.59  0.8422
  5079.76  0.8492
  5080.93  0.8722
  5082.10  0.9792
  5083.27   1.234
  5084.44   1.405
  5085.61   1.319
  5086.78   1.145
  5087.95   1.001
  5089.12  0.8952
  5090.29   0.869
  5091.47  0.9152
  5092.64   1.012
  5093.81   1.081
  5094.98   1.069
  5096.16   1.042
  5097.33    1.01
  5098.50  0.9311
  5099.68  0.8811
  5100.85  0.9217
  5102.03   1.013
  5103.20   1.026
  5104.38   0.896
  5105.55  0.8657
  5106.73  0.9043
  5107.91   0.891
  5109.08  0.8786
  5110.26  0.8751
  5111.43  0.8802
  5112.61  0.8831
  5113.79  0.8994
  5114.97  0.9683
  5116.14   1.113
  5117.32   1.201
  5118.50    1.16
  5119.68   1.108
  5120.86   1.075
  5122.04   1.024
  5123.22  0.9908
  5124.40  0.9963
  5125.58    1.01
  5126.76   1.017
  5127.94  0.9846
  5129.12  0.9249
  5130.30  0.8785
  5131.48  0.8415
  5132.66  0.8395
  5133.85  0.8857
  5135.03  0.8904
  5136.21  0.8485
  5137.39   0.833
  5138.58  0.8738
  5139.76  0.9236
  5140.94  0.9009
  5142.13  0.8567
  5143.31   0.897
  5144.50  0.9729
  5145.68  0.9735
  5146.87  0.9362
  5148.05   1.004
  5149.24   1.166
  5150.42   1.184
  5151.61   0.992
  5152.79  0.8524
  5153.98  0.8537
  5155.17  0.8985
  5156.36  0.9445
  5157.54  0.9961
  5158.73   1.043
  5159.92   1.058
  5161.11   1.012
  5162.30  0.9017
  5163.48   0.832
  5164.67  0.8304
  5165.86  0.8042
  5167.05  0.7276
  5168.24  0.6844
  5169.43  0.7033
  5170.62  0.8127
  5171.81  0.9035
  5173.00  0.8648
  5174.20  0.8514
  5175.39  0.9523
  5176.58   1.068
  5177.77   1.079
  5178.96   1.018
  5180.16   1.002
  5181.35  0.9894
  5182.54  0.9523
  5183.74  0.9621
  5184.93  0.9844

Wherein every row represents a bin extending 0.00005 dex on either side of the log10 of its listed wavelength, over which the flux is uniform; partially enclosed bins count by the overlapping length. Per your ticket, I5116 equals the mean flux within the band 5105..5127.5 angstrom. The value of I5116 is 0.986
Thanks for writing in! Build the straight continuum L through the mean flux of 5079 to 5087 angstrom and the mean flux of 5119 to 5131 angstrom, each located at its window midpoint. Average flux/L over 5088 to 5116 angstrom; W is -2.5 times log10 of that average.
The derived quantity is 0.13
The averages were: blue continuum 1.11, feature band 0.944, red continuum 1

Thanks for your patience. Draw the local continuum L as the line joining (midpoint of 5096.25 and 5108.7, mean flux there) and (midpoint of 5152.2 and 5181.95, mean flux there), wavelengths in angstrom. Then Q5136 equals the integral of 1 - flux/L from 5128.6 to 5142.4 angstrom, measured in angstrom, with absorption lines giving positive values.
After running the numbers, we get 0.7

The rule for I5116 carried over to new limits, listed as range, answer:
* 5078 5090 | 1.05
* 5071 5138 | 0.978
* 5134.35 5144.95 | 0.887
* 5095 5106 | 0.961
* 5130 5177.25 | 0.908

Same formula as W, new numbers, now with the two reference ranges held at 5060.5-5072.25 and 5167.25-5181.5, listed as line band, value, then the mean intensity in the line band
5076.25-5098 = -0.06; 1.02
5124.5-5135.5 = 0.01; 0.923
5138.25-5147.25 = 0.01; 0.918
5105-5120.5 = -0.03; 0.973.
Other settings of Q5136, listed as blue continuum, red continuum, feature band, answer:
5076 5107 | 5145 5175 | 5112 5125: -1.0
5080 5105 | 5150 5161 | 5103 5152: 1.9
